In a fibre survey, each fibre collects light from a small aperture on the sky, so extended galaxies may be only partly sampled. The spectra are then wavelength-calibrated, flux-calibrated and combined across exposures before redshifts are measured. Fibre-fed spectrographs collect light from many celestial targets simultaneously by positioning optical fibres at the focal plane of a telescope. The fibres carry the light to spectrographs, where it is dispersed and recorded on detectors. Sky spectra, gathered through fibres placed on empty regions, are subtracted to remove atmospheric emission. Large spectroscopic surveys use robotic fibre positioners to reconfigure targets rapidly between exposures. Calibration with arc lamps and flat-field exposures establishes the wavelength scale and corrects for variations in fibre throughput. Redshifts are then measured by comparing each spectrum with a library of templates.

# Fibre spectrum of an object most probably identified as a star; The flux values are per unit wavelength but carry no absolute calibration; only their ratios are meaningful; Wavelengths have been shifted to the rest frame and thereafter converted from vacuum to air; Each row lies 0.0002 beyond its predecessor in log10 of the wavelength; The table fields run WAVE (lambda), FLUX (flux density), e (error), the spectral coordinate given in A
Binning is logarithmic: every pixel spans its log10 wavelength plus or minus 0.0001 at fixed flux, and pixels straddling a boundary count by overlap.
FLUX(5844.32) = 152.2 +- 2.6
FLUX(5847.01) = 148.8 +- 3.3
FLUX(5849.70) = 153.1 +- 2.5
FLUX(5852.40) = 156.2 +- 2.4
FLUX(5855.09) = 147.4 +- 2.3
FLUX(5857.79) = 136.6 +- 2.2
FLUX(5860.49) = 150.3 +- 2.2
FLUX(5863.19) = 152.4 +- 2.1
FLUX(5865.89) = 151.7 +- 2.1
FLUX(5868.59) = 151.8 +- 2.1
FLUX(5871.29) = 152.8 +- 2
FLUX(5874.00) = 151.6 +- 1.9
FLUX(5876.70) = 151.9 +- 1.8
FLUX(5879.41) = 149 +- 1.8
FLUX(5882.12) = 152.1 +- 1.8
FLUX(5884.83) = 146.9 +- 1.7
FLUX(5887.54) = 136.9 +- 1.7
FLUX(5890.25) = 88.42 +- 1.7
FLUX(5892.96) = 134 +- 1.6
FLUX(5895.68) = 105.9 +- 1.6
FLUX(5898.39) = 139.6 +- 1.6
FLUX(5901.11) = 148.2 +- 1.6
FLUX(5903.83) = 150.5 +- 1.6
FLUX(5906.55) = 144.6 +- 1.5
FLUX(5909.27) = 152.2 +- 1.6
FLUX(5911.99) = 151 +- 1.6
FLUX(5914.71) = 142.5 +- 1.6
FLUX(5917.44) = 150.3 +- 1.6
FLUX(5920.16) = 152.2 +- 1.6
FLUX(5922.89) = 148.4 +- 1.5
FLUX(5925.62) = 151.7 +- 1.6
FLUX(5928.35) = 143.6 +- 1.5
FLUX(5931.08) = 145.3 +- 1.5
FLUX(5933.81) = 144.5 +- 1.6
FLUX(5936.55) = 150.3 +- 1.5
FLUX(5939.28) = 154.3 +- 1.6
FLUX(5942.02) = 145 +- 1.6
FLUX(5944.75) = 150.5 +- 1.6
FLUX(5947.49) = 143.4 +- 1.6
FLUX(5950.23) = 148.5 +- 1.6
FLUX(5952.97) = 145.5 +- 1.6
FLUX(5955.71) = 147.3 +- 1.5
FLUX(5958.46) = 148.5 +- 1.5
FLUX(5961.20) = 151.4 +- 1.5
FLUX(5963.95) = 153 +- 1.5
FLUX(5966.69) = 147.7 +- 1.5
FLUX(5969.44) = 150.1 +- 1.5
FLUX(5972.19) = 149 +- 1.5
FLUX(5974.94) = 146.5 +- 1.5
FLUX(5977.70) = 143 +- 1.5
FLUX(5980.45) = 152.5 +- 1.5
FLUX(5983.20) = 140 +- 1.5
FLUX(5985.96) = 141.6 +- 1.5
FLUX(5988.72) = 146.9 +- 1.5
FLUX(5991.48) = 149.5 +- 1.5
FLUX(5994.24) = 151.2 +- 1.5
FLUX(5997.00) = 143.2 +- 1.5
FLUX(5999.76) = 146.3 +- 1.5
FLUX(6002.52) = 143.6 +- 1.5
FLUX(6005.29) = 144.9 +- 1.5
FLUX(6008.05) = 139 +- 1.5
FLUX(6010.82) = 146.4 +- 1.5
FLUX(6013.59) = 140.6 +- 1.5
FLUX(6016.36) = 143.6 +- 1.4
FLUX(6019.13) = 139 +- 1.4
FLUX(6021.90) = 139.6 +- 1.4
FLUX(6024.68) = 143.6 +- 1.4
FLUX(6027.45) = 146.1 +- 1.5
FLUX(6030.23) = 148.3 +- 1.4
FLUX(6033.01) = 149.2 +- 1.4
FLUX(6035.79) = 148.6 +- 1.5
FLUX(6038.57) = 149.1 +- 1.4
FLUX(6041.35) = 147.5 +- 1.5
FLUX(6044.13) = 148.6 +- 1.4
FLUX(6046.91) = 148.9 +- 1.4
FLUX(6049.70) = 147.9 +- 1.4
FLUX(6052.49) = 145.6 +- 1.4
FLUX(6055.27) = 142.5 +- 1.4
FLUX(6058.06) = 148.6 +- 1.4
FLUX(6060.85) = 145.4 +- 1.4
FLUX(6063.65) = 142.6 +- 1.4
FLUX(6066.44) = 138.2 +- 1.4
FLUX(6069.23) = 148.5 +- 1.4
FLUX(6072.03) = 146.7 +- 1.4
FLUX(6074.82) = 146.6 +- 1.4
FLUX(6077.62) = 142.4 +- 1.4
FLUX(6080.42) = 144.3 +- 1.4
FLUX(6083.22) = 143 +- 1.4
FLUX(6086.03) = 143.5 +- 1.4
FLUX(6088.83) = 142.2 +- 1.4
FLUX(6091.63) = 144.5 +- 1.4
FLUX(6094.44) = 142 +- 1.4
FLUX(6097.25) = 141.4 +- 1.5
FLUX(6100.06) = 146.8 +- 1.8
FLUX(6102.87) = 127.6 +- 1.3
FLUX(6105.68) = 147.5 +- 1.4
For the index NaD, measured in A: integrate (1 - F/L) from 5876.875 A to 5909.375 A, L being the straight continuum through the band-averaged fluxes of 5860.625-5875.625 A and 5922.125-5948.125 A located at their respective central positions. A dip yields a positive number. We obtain 2.8 A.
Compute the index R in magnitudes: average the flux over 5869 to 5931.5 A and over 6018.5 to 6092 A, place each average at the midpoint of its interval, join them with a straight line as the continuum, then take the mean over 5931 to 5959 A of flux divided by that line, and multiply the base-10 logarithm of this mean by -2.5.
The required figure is -0.03 mag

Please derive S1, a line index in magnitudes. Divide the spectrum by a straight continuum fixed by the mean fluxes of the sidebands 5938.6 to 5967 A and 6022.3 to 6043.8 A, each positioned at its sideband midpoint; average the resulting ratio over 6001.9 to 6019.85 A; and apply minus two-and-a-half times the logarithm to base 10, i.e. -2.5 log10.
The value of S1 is 0.04 mag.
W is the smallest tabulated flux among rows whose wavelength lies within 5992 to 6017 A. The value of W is 139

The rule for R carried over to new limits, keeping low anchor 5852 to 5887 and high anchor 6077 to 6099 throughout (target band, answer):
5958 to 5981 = -0.02 mag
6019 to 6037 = 0.00 mag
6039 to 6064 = -0.02 mag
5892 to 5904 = 0.11 mag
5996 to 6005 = 0.01 mag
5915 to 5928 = -0.01 mag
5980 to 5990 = 0.01 mag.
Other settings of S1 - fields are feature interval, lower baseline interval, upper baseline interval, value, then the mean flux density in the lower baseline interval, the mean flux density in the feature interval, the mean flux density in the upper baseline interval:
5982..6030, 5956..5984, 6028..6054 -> 0.032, 148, 144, 148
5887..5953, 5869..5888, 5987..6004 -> 0.042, 149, 143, 147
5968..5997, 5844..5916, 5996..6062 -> -0.014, 144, 147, 145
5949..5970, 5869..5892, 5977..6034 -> -0.041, 142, 149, 145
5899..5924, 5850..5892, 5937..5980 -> -0.014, 145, 149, 148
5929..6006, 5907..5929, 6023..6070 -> 0.005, 149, 147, 146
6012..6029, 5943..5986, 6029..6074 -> 0.036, 148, 142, 147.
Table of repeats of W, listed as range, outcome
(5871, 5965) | 88.42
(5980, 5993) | 140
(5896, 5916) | 139.6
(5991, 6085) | 138.2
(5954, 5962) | 147.3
